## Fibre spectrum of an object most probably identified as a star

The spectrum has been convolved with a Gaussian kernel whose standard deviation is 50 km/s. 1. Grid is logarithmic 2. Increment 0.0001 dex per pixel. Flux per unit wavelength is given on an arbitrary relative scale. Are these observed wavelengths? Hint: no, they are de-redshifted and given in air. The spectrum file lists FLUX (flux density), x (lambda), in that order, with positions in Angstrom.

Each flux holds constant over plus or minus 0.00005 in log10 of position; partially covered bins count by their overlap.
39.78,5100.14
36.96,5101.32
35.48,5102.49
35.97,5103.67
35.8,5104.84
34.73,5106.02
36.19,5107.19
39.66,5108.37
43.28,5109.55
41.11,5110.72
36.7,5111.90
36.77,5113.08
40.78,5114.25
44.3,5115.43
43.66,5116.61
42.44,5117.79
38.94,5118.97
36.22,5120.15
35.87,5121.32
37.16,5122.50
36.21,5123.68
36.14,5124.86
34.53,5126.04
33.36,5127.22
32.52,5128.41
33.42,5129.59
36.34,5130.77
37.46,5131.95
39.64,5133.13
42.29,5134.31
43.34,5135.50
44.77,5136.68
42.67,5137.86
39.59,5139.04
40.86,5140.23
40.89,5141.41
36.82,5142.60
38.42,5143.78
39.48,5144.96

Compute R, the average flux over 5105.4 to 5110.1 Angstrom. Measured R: 38.4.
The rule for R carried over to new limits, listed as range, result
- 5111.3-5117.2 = 40.4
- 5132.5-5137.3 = 42.5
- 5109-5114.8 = 39.8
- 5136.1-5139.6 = 42.4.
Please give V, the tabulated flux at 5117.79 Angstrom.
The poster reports 42.44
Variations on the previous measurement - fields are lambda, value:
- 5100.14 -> 39.78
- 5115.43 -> 44.3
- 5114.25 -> 40.78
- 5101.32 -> 36.96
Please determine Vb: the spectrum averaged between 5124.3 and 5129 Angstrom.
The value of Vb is 34.1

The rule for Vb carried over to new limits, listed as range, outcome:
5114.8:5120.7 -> 41.1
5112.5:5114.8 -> 38.9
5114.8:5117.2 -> 43.8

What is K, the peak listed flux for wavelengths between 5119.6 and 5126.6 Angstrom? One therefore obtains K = 37.16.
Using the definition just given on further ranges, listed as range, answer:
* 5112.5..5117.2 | 44.3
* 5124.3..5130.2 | 36.14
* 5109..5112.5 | 43.28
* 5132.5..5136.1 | 43.34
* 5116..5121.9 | 43.66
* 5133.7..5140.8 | 44.77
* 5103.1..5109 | 39.66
